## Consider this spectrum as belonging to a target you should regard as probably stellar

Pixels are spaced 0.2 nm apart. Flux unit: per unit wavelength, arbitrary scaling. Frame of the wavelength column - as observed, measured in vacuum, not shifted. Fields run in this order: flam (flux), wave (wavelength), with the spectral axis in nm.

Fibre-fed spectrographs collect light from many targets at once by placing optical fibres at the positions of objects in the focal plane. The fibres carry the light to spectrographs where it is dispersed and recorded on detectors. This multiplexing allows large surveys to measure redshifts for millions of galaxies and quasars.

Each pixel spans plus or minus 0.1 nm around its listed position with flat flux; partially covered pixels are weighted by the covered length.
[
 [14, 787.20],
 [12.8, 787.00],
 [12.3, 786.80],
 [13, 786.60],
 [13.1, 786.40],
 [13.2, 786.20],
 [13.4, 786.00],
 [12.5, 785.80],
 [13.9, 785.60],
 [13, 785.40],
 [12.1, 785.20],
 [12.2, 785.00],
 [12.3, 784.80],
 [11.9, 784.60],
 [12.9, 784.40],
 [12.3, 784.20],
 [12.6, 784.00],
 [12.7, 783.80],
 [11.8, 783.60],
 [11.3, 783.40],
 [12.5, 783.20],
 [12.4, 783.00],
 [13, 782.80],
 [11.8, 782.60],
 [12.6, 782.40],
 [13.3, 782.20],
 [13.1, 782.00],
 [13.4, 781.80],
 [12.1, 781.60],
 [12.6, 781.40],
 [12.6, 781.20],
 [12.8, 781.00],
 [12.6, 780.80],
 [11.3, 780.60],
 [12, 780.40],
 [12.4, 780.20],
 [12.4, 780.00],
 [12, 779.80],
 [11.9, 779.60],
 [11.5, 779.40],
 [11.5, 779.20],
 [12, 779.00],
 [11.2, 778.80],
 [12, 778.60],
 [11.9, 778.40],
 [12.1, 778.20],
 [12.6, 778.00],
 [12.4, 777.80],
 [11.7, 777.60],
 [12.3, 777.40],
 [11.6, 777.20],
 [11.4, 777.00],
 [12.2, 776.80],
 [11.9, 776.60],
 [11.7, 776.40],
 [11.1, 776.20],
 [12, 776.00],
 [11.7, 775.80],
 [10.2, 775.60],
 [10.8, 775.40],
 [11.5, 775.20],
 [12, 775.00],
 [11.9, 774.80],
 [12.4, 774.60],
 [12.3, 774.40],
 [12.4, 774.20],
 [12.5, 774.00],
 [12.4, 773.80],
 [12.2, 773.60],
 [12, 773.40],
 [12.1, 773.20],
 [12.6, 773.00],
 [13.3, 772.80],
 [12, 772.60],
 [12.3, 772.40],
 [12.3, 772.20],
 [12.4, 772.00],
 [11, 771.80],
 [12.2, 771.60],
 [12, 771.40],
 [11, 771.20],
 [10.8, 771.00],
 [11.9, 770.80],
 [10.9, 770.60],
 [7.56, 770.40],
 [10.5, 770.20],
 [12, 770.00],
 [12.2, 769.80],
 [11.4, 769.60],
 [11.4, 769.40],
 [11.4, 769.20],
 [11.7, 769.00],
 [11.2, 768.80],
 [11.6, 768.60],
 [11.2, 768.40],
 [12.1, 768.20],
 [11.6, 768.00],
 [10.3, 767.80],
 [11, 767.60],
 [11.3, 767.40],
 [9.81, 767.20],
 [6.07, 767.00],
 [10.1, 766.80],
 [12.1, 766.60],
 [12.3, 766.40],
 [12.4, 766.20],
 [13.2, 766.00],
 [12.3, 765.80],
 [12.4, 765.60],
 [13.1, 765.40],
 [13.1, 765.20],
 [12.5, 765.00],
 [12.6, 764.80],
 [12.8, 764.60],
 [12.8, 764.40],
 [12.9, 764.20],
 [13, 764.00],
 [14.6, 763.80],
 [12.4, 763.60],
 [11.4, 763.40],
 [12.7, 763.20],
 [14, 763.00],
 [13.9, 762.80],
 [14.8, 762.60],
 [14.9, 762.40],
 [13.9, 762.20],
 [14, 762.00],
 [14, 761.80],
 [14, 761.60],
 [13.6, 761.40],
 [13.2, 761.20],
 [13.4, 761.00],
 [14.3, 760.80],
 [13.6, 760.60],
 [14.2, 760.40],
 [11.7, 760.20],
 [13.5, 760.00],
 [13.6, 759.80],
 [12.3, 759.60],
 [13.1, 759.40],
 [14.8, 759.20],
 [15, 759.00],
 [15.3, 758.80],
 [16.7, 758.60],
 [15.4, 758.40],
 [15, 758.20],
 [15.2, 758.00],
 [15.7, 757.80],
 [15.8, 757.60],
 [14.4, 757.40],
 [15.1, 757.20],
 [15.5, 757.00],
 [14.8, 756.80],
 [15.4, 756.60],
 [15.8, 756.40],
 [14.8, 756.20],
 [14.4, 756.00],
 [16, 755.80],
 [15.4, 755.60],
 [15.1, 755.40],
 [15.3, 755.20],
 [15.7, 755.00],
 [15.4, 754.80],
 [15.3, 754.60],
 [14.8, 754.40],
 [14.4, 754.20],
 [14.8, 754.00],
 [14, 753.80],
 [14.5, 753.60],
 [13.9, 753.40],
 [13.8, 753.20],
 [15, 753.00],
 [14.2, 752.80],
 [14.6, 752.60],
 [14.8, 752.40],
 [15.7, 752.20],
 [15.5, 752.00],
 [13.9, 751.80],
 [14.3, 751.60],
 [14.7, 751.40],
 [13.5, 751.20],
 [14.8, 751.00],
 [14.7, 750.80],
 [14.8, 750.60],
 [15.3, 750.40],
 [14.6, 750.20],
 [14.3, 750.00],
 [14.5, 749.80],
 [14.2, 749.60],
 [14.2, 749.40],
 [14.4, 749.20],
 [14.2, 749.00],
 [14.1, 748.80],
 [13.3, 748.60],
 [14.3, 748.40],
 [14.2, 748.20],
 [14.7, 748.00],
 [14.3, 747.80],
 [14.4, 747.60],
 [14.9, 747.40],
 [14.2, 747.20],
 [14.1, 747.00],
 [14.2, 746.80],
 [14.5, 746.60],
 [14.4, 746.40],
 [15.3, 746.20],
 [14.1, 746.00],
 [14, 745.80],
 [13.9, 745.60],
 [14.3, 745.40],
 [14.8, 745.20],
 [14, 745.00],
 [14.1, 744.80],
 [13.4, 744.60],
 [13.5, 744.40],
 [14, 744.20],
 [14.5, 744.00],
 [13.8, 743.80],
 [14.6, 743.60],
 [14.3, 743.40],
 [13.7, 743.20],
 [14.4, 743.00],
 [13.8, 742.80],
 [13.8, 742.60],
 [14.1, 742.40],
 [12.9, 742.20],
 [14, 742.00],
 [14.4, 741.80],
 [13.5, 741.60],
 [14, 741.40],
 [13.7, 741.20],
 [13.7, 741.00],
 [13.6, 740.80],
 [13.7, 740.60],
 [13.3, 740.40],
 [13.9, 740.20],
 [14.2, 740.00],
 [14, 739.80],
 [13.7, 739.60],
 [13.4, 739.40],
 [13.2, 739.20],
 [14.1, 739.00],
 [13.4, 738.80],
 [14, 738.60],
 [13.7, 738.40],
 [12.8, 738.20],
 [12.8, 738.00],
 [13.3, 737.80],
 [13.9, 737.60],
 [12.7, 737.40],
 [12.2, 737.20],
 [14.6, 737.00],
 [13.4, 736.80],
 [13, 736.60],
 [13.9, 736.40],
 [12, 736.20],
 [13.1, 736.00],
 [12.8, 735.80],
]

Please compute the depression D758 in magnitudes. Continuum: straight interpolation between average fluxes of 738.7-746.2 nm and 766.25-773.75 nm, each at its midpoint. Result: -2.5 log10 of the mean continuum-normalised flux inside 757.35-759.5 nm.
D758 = -0.21 mag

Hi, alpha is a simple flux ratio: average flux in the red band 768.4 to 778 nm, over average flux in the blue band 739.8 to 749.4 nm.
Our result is 0.83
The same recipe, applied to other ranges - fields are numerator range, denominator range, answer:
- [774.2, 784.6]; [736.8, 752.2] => 0.86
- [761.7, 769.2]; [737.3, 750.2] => 0.88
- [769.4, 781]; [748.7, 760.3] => 0.80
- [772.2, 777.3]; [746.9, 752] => 0.83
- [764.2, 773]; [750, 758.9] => 0.78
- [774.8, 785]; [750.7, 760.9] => 0.82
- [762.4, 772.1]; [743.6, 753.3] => 0.83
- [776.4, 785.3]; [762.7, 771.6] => 1.04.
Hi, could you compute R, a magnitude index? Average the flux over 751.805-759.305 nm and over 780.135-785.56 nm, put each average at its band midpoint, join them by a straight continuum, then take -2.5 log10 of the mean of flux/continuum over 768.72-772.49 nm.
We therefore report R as 0.19 mag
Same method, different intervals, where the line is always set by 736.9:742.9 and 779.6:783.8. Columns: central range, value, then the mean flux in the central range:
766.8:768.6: 0.22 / 10.5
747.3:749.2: -0.07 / 14.3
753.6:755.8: -0.14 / 15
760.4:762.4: -0.07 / 13.9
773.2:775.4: 0.05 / 12.1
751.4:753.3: -0.11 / 14.6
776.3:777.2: 0.07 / 11.8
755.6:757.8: -0.16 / 15.2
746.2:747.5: -0.08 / 14.5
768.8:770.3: 0.11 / 11.5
